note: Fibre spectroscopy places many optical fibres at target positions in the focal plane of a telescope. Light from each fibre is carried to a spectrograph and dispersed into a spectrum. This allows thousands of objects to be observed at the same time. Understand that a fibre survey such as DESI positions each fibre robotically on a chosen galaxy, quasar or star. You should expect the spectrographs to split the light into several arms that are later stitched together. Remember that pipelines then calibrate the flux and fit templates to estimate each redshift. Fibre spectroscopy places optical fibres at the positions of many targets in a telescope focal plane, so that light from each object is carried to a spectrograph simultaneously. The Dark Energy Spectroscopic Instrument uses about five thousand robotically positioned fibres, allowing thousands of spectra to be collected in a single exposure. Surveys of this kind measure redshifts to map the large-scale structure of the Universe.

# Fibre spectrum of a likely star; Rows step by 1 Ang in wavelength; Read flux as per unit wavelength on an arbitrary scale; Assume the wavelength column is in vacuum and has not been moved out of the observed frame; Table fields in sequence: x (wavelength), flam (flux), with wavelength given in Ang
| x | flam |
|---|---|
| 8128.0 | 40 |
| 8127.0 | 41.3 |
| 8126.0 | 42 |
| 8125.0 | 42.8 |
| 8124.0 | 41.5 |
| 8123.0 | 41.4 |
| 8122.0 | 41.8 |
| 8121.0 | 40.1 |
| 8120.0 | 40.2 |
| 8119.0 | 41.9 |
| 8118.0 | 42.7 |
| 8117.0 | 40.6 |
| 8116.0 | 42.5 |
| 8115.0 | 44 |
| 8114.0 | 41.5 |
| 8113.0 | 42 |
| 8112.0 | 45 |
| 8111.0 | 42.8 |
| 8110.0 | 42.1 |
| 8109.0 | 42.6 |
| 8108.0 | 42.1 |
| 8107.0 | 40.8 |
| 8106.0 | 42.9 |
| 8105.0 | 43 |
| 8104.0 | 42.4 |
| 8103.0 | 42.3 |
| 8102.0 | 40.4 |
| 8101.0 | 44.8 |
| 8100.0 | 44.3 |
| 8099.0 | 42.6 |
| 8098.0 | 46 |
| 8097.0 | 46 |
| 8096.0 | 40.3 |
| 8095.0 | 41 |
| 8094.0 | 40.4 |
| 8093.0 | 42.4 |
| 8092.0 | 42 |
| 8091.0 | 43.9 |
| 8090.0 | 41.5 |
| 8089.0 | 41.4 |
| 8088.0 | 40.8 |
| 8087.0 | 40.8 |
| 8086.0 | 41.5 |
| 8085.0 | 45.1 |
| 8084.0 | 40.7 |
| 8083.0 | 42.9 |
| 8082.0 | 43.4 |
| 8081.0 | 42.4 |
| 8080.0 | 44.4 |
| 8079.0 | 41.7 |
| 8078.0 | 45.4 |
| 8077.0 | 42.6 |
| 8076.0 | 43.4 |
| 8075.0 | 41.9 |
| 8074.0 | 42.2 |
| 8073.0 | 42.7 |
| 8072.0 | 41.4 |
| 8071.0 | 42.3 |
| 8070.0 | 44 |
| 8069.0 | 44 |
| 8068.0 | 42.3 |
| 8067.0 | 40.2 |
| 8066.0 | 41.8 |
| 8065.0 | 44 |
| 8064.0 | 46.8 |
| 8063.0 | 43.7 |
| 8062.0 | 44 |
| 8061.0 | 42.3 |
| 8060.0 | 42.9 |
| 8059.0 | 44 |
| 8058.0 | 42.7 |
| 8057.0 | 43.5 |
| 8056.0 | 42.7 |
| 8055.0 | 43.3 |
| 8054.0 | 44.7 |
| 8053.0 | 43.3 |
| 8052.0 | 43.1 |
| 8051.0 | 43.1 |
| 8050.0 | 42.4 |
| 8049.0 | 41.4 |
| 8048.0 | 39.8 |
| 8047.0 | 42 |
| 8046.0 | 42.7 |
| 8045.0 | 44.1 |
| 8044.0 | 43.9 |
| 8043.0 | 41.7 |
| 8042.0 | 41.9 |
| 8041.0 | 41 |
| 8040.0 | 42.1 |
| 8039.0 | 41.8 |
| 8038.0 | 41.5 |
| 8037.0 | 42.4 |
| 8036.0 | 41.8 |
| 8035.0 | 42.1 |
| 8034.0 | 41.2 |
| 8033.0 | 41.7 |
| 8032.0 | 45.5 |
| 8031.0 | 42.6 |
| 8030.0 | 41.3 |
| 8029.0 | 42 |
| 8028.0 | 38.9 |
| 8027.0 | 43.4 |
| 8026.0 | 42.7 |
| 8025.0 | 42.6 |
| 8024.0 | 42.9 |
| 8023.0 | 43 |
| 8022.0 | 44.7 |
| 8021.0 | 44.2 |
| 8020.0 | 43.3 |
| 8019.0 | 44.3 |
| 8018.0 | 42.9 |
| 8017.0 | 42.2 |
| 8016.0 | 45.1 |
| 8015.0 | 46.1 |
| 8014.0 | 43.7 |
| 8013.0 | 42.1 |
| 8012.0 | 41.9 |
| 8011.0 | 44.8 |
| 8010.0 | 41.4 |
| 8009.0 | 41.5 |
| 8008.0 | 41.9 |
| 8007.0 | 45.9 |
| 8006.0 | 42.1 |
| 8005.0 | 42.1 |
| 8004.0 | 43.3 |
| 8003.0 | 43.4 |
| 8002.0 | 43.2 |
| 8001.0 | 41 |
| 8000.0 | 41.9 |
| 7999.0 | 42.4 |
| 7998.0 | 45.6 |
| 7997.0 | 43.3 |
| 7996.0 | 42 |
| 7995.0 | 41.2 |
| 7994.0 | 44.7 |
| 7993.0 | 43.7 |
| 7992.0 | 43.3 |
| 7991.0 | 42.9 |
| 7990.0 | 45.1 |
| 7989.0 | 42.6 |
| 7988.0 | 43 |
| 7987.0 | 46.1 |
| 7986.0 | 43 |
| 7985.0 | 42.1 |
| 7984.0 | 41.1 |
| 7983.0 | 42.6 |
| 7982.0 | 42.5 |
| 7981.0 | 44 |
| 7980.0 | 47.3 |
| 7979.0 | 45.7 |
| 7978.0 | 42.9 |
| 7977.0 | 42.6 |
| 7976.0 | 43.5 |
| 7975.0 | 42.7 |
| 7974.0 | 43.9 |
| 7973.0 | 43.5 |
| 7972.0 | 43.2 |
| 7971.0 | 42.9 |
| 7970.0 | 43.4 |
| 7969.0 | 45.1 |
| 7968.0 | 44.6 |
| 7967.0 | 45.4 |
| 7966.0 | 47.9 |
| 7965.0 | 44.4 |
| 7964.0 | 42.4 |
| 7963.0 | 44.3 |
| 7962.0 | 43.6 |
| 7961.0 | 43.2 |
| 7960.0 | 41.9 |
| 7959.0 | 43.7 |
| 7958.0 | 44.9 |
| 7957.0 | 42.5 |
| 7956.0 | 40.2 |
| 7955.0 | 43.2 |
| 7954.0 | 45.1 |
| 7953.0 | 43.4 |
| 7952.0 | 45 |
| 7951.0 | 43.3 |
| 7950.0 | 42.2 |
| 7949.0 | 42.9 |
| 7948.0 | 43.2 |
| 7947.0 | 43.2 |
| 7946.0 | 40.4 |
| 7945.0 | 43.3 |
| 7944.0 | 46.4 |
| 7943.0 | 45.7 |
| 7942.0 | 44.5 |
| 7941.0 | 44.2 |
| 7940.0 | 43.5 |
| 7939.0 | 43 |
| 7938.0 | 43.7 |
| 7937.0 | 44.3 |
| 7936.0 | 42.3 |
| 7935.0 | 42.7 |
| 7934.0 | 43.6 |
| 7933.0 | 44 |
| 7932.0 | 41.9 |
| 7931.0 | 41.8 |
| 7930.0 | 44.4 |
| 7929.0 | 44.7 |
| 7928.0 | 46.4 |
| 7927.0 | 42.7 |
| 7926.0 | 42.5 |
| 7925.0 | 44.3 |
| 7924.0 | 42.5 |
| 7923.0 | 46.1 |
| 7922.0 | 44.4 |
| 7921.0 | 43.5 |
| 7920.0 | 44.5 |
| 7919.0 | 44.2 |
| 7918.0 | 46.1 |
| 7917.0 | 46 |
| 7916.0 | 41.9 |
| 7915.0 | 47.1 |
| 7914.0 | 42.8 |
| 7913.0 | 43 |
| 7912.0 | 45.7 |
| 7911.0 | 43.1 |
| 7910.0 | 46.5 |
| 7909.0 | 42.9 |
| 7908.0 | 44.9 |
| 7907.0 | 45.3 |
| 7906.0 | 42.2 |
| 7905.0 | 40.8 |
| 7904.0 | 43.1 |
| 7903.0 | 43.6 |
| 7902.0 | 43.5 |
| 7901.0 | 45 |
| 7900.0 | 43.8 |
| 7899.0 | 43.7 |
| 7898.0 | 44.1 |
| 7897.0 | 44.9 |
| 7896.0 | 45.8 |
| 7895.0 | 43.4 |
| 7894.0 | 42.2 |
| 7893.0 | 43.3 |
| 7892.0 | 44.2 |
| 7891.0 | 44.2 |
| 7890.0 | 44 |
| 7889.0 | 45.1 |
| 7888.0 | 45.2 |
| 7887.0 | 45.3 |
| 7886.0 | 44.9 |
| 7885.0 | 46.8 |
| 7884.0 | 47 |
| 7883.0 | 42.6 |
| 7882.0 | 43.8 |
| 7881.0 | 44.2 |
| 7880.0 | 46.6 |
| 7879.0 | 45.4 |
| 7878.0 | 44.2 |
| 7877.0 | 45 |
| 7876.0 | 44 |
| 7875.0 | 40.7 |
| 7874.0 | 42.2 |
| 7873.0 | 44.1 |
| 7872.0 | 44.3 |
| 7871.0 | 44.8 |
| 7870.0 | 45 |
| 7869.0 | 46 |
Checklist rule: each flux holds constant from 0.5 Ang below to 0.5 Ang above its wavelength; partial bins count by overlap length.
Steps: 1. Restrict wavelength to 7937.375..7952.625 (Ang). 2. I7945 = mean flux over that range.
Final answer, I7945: 43.6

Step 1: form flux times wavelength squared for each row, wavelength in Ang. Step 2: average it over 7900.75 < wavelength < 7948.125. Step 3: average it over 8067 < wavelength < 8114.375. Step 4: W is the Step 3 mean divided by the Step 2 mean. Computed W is 1.01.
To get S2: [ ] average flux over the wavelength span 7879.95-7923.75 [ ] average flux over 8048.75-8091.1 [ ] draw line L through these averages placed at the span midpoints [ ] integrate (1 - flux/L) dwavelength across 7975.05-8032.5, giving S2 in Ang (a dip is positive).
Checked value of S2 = 0.3 Ang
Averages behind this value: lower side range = 44.3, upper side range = 42.8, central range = 43.2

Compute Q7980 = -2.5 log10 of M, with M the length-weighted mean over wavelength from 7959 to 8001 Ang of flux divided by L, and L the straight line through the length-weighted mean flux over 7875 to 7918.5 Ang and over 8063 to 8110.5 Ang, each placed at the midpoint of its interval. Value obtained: 0.00 mag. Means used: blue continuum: 44.3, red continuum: 42.6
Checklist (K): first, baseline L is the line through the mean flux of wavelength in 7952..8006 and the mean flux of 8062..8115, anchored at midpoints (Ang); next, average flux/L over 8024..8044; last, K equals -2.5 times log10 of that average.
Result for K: 0.03 mag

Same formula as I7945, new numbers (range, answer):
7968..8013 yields 43.2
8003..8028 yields 43.2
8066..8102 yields 42.6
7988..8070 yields 42.9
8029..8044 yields 42.1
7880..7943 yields 44.1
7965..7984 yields 44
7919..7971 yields 43.7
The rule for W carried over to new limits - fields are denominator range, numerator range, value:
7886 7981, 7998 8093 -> 1.00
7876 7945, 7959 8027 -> 1.00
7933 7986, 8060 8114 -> 1.01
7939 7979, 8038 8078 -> 1.00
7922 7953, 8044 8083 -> 1.02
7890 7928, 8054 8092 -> 1.01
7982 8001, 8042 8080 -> 1.01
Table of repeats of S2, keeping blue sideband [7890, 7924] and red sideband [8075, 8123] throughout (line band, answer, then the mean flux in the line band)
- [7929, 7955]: 0.1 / 43.5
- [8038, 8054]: 0.2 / 42.3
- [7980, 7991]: 0.0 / 43.4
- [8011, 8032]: 0.0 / 43.1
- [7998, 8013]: 0.2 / 42.7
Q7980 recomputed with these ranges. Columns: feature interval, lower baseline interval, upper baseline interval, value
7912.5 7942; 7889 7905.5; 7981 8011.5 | -0.01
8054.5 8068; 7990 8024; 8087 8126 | -0.01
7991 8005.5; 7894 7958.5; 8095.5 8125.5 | 0.01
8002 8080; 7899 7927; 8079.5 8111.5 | 0.00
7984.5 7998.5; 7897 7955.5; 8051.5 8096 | 0.00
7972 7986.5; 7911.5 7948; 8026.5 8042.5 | -0.01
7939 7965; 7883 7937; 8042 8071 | 0.01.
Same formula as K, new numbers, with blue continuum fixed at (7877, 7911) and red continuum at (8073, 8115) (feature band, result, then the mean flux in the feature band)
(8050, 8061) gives -0.008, 43.2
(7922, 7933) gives 0.006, 43.8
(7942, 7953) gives 0.006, 43.6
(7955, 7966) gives 0.010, 43.3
